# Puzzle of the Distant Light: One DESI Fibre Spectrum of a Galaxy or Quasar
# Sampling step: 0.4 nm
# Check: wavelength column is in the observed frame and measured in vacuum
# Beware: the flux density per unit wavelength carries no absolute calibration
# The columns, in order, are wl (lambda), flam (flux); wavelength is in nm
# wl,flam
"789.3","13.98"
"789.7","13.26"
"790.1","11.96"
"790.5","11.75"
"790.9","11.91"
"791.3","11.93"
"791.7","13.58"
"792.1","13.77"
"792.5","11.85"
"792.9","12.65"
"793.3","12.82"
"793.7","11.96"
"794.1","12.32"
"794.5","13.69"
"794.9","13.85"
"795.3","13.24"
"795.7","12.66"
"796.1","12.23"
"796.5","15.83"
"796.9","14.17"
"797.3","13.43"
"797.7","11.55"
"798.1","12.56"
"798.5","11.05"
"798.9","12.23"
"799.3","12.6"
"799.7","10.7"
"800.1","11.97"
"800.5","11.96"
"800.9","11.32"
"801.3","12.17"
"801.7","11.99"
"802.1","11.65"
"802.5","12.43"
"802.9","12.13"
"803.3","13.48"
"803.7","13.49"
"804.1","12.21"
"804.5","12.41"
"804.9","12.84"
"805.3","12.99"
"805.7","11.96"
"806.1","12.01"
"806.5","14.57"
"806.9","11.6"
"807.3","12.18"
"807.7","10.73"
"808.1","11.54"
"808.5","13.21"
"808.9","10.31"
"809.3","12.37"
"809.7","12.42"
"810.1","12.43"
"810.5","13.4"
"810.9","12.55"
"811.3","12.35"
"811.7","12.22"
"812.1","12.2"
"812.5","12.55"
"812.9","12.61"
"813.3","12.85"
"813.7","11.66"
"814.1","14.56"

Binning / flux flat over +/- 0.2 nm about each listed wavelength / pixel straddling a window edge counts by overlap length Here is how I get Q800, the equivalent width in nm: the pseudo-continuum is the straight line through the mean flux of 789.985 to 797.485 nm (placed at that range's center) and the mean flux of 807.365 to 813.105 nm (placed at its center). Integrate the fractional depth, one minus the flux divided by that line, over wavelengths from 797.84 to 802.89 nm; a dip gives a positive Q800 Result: 0.30 nm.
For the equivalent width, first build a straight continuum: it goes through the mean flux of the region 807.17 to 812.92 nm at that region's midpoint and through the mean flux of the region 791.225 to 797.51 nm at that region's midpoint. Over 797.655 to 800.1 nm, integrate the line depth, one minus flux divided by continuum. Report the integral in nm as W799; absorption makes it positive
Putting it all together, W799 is 0.20 nm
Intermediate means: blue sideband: 13.1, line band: 11.8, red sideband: 12.2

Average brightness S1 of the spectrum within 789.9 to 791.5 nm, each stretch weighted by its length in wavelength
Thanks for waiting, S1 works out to 11.9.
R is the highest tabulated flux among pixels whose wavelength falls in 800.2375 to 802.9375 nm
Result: 12.43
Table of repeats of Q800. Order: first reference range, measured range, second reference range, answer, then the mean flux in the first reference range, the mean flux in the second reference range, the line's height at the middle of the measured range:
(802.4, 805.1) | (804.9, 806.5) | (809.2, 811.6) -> 0.00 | 12.7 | 12.6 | 12.7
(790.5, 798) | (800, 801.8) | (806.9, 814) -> 0.11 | 12.9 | 12.2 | 12.6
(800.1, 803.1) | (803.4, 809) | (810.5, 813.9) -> -0.09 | 12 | 12.4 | 12.2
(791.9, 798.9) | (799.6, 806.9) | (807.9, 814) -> 0.15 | 12.9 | 12.3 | 12.6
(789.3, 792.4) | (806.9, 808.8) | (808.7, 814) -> 0.09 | 12.7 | 12.3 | 12.4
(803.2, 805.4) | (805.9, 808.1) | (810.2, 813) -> 0.10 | 12.9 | 12.5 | 12.8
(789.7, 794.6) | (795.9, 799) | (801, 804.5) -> -0.11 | 12.5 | 12.4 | 12.5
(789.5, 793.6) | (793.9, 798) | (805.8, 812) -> -0.27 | 12.5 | 12.3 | 12.5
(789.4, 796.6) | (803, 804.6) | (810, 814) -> -0.03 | 12.8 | 12.5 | 12.7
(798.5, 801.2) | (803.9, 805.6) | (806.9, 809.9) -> -0.11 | 11.8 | 11.8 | 11.8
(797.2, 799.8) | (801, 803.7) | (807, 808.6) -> -0.10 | 12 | 11.8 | 11.9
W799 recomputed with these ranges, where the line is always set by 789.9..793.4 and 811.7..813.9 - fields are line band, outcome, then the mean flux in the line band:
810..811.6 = -0.04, 12.7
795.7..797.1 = -0.16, 13.9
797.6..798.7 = 0.06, 11.7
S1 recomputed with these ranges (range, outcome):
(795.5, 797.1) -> 13.7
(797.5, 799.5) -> 12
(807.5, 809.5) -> 11.6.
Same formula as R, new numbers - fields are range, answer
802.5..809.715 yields 14.57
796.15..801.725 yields 15.83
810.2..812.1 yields 13.4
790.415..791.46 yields 11.93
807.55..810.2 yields 13.21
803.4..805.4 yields 13.49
